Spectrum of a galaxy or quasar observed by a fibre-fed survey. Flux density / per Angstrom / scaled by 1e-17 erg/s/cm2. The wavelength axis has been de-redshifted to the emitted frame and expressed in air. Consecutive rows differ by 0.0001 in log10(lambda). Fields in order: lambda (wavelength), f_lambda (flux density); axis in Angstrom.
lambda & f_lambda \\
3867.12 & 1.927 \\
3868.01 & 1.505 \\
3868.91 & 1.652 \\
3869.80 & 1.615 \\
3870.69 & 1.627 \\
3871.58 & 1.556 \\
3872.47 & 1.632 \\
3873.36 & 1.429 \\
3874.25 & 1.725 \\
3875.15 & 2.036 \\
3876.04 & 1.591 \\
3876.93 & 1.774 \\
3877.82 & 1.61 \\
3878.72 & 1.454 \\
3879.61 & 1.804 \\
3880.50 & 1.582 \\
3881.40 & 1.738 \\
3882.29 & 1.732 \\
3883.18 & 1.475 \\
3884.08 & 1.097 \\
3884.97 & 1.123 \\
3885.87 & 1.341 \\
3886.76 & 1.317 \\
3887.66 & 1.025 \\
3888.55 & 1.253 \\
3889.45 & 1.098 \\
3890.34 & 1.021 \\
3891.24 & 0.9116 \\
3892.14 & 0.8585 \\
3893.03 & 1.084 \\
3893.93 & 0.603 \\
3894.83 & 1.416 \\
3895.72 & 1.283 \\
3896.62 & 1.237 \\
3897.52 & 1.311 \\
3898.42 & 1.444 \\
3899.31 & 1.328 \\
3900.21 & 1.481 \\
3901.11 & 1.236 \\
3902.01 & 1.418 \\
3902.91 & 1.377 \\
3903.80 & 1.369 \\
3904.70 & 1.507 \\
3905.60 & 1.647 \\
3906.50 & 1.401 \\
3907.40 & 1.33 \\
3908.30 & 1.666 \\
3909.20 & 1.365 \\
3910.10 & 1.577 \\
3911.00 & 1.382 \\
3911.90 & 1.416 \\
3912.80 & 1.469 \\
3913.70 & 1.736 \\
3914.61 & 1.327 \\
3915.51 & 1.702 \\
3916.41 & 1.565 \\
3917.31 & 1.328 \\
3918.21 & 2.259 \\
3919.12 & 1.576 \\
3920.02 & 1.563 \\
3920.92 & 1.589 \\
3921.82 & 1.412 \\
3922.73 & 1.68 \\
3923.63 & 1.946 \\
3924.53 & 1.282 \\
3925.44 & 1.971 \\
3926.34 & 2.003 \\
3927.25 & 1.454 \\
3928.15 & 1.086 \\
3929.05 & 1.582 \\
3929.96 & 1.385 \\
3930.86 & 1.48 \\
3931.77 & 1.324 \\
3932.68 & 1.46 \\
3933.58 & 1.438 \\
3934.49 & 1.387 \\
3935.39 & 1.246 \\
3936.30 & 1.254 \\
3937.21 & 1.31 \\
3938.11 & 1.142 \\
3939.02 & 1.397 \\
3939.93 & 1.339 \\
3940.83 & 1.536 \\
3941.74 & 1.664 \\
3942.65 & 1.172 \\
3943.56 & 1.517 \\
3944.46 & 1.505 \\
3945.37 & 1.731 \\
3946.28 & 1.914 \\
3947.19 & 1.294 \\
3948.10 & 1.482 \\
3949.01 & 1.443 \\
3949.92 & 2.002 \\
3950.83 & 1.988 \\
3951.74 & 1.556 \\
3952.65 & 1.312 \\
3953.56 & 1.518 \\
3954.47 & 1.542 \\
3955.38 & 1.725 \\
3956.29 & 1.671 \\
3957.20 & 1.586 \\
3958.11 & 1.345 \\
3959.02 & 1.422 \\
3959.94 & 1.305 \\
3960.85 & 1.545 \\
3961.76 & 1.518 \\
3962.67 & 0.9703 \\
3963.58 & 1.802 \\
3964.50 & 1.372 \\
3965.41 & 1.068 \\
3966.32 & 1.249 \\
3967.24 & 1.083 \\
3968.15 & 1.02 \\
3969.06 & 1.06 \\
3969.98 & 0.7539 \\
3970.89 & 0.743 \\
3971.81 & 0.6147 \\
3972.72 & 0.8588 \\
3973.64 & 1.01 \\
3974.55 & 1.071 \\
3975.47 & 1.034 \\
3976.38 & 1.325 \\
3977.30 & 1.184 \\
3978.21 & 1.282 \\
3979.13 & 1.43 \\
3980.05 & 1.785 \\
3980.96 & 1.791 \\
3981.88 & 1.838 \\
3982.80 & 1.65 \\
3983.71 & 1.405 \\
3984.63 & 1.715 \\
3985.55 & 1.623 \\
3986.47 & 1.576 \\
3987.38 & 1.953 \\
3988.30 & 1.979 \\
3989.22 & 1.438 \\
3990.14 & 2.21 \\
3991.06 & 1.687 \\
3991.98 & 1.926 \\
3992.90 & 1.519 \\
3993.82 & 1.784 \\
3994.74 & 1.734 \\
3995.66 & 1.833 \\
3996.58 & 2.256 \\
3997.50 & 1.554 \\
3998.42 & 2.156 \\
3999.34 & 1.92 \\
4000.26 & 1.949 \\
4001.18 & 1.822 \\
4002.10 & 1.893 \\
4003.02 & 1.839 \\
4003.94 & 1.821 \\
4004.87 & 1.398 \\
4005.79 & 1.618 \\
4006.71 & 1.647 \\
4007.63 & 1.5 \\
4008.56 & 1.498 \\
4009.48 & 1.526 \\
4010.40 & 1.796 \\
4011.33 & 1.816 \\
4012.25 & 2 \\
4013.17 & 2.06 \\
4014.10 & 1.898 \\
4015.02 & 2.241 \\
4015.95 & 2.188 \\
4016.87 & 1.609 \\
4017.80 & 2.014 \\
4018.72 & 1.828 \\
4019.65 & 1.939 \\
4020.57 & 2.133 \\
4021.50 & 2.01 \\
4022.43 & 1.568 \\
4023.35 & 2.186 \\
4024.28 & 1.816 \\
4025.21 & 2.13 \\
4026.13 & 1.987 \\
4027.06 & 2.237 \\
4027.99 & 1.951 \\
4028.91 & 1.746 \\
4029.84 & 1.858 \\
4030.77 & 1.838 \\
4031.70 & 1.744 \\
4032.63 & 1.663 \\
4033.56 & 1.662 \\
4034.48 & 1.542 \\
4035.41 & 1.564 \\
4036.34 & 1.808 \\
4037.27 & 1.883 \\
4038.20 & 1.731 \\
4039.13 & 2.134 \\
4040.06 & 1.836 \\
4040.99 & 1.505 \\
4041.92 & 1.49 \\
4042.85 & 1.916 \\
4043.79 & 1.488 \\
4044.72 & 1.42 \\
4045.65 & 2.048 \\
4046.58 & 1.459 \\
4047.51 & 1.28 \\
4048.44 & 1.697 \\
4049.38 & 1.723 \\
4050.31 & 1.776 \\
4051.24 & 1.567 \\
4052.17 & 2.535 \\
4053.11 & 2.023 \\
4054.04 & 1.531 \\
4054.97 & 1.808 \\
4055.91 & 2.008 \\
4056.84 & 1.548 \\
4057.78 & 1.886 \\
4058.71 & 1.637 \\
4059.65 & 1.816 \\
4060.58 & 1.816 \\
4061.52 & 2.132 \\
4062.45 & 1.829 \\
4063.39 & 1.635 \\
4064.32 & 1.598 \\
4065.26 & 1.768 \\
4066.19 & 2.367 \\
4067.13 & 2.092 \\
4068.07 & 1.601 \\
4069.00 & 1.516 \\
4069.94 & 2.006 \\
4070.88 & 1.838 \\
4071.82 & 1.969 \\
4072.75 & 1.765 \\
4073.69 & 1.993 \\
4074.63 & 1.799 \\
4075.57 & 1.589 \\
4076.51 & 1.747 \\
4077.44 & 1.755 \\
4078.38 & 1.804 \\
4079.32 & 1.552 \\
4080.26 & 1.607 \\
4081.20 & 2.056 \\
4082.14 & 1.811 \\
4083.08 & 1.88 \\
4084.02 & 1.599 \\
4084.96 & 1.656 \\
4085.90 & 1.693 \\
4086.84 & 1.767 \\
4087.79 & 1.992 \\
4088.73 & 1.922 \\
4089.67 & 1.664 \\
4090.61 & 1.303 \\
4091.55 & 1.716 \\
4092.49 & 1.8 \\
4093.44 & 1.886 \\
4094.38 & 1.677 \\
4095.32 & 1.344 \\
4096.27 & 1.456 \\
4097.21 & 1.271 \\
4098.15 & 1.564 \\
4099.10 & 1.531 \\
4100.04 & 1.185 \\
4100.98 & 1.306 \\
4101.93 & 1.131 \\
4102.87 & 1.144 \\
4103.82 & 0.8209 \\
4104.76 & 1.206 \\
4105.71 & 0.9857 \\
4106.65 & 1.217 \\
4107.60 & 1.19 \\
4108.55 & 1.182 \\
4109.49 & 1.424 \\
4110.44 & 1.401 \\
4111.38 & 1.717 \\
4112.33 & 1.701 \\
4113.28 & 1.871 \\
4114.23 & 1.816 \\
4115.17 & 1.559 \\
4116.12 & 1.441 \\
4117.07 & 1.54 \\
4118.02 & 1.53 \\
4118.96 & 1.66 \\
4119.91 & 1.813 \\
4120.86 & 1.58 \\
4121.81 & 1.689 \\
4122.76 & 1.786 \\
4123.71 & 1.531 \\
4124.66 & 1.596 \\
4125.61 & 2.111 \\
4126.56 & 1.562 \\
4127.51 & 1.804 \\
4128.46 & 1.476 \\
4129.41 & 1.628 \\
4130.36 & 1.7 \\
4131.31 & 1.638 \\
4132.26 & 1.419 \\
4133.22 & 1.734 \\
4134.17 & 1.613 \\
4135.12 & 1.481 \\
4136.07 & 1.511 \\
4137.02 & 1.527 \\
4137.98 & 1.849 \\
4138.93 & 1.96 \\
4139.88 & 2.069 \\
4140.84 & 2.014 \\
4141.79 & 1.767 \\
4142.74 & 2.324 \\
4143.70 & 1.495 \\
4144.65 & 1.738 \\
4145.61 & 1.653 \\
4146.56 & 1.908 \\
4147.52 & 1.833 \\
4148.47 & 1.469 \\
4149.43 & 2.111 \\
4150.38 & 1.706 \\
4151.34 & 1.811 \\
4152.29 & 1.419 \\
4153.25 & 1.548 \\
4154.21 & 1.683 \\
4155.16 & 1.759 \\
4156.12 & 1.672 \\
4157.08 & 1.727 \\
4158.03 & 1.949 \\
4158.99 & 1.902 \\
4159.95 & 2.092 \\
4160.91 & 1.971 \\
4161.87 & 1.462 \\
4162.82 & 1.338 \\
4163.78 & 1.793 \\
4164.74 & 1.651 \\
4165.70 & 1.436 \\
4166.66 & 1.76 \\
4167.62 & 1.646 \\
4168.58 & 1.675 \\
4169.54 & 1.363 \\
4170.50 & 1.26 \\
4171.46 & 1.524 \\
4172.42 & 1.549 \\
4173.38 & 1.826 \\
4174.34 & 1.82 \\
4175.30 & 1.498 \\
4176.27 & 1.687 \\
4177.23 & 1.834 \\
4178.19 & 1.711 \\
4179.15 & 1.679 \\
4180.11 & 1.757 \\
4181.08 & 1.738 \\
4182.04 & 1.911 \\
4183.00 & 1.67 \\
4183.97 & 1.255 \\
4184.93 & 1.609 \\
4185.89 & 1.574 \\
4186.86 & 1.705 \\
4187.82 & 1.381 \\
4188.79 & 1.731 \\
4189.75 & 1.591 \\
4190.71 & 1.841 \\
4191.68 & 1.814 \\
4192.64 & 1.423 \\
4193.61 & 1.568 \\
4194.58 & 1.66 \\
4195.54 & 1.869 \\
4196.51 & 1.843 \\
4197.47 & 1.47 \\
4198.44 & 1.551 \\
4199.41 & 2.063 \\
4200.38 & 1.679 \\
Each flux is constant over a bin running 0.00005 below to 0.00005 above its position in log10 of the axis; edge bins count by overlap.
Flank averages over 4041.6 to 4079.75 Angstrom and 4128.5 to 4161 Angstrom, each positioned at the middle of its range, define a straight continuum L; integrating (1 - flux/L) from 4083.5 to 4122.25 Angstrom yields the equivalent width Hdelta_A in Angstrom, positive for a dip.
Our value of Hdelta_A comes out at 5.5 Angstrom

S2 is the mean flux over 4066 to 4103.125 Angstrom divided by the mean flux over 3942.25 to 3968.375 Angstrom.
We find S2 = 1.1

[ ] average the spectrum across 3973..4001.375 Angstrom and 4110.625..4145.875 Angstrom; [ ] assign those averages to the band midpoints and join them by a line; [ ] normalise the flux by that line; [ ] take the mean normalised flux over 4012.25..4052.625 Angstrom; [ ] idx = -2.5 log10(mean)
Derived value -0.10 mag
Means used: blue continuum 1.65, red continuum 1.7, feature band 1.83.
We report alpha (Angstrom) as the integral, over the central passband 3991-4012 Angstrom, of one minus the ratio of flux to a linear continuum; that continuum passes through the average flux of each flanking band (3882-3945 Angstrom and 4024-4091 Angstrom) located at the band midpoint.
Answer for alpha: -1.7 Angstrom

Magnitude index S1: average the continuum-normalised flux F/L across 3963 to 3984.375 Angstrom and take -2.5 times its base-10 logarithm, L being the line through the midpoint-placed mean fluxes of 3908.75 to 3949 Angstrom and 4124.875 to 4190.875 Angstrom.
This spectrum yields 0.24 mag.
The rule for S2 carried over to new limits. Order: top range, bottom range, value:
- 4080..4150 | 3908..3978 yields 1.14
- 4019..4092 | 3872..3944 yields 1.25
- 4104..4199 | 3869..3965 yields 1.12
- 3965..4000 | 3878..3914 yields 1.10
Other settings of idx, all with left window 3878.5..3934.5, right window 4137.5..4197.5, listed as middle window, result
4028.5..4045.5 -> -0.10 mag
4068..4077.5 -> -0.12 mag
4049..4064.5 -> -0.15 mag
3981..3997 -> -0.17 mag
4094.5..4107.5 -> 0.29 mag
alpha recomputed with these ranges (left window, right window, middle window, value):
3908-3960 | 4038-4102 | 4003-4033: -3.7 Angstrom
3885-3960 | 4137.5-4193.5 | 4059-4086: -3.4 Angstrom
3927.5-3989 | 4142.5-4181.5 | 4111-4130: -0.4 Angstrom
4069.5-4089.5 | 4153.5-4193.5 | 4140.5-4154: -0.5 Angstrom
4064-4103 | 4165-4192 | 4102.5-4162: 0.6 Angstrom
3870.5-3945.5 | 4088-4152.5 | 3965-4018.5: -3.0 Angstrom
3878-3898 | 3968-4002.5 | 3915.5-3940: -2.3 Angstrom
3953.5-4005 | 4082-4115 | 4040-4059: -2.7 Angstrom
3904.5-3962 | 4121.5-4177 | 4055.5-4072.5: -2.2 Angstrom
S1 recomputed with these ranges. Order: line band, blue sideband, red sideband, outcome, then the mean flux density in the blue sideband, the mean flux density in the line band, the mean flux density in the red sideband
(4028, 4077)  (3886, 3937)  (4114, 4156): -0.12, 1.41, 1.78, 1.7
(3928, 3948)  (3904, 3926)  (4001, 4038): 0.15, 1.57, 1.42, 1.83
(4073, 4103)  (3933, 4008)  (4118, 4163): 0.01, 1.51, 1.64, 1.73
